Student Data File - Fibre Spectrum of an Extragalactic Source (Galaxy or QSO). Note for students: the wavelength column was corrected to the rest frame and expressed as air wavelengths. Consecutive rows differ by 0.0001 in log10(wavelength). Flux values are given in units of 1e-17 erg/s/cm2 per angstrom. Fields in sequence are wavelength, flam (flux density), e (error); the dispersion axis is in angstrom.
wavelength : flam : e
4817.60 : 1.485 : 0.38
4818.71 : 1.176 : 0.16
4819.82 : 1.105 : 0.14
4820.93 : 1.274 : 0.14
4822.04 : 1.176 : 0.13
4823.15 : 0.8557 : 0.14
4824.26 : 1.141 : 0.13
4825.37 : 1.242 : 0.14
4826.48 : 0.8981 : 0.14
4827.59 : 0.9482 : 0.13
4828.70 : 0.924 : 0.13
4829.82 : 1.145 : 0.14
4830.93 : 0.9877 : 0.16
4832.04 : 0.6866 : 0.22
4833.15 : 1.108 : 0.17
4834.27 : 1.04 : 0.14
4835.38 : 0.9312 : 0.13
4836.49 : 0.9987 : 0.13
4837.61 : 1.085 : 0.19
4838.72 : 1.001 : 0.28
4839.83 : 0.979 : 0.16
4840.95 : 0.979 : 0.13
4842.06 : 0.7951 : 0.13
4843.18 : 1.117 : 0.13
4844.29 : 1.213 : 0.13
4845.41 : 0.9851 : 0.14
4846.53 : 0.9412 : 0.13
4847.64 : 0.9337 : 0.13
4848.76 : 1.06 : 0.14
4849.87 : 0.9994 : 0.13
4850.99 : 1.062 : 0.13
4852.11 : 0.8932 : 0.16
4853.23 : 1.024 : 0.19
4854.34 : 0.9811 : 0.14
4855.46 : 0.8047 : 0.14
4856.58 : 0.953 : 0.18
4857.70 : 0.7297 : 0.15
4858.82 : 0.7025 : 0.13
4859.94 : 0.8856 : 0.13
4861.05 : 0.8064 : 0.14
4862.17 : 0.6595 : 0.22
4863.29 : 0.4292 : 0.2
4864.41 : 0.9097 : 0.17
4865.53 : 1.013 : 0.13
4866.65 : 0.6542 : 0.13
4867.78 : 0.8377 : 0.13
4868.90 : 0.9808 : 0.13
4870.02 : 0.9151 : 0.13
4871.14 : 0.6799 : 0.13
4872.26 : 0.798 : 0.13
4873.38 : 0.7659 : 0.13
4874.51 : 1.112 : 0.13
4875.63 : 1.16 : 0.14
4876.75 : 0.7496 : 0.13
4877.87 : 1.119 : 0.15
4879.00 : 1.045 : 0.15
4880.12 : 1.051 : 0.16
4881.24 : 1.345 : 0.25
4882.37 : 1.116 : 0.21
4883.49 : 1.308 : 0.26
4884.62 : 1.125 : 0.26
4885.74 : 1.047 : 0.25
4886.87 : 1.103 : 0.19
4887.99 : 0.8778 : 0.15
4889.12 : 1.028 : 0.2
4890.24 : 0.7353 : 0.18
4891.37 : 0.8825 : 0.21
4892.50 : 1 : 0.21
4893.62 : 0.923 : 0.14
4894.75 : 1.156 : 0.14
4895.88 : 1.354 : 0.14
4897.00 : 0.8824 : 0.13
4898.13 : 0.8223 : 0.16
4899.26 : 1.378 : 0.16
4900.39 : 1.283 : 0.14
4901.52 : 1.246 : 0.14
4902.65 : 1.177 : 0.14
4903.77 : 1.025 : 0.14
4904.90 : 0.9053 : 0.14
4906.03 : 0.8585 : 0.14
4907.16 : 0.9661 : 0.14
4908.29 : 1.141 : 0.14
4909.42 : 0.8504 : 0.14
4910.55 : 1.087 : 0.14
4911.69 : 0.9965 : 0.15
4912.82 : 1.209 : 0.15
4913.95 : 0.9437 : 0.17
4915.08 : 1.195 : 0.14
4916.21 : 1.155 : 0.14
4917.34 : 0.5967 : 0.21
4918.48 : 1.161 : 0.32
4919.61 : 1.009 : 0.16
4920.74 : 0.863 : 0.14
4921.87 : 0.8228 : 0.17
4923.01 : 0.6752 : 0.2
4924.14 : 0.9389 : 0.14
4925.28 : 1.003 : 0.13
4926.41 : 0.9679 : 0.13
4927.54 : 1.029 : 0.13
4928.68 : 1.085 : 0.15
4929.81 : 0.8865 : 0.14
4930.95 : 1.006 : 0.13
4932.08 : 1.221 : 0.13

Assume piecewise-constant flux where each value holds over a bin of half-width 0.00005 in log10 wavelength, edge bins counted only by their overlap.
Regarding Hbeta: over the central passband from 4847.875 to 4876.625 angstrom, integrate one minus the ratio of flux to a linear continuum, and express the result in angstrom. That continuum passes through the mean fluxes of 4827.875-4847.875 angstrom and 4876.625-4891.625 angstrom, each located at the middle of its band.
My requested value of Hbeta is 4.2 angstrom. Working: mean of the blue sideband 0.992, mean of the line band 0.871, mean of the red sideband 1.05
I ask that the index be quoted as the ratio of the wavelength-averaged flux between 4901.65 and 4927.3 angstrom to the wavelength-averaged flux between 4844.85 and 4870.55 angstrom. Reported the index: 1.12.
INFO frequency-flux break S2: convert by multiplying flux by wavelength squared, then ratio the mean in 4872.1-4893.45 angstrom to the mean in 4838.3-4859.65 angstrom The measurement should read 1.09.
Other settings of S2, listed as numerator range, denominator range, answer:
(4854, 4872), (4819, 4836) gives 0.79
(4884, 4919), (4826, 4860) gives 1.10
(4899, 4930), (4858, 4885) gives 1.12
